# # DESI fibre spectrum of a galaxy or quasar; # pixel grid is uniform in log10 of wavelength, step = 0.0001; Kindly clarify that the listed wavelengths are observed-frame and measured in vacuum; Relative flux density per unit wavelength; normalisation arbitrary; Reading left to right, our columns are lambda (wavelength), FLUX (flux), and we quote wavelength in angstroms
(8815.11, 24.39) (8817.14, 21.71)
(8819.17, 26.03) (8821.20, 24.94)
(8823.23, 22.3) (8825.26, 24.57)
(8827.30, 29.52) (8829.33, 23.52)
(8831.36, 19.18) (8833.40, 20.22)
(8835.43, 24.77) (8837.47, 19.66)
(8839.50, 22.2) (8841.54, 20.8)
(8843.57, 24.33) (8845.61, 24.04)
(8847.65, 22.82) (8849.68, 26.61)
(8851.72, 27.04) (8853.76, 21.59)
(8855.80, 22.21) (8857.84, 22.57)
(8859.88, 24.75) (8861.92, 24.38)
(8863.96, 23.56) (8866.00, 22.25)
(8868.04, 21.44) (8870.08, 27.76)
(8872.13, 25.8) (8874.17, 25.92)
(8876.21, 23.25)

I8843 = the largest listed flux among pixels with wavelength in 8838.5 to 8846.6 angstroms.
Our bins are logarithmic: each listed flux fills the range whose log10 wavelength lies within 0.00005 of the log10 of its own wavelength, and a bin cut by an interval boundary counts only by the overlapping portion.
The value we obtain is 24.33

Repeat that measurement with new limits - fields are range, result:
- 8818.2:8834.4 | 29.52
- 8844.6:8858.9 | 27.04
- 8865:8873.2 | 27.76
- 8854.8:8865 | 24.75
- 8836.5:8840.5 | 22.2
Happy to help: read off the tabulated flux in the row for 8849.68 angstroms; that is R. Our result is 26.61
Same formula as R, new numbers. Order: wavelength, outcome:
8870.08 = 27.76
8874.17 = 25.92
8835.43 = 24.77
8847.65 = 22.82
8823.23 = 22.3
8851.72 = 27.04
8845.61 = 24.04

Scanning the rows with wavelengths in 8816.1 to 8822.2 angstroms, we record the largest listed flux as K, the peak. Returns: 26.03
